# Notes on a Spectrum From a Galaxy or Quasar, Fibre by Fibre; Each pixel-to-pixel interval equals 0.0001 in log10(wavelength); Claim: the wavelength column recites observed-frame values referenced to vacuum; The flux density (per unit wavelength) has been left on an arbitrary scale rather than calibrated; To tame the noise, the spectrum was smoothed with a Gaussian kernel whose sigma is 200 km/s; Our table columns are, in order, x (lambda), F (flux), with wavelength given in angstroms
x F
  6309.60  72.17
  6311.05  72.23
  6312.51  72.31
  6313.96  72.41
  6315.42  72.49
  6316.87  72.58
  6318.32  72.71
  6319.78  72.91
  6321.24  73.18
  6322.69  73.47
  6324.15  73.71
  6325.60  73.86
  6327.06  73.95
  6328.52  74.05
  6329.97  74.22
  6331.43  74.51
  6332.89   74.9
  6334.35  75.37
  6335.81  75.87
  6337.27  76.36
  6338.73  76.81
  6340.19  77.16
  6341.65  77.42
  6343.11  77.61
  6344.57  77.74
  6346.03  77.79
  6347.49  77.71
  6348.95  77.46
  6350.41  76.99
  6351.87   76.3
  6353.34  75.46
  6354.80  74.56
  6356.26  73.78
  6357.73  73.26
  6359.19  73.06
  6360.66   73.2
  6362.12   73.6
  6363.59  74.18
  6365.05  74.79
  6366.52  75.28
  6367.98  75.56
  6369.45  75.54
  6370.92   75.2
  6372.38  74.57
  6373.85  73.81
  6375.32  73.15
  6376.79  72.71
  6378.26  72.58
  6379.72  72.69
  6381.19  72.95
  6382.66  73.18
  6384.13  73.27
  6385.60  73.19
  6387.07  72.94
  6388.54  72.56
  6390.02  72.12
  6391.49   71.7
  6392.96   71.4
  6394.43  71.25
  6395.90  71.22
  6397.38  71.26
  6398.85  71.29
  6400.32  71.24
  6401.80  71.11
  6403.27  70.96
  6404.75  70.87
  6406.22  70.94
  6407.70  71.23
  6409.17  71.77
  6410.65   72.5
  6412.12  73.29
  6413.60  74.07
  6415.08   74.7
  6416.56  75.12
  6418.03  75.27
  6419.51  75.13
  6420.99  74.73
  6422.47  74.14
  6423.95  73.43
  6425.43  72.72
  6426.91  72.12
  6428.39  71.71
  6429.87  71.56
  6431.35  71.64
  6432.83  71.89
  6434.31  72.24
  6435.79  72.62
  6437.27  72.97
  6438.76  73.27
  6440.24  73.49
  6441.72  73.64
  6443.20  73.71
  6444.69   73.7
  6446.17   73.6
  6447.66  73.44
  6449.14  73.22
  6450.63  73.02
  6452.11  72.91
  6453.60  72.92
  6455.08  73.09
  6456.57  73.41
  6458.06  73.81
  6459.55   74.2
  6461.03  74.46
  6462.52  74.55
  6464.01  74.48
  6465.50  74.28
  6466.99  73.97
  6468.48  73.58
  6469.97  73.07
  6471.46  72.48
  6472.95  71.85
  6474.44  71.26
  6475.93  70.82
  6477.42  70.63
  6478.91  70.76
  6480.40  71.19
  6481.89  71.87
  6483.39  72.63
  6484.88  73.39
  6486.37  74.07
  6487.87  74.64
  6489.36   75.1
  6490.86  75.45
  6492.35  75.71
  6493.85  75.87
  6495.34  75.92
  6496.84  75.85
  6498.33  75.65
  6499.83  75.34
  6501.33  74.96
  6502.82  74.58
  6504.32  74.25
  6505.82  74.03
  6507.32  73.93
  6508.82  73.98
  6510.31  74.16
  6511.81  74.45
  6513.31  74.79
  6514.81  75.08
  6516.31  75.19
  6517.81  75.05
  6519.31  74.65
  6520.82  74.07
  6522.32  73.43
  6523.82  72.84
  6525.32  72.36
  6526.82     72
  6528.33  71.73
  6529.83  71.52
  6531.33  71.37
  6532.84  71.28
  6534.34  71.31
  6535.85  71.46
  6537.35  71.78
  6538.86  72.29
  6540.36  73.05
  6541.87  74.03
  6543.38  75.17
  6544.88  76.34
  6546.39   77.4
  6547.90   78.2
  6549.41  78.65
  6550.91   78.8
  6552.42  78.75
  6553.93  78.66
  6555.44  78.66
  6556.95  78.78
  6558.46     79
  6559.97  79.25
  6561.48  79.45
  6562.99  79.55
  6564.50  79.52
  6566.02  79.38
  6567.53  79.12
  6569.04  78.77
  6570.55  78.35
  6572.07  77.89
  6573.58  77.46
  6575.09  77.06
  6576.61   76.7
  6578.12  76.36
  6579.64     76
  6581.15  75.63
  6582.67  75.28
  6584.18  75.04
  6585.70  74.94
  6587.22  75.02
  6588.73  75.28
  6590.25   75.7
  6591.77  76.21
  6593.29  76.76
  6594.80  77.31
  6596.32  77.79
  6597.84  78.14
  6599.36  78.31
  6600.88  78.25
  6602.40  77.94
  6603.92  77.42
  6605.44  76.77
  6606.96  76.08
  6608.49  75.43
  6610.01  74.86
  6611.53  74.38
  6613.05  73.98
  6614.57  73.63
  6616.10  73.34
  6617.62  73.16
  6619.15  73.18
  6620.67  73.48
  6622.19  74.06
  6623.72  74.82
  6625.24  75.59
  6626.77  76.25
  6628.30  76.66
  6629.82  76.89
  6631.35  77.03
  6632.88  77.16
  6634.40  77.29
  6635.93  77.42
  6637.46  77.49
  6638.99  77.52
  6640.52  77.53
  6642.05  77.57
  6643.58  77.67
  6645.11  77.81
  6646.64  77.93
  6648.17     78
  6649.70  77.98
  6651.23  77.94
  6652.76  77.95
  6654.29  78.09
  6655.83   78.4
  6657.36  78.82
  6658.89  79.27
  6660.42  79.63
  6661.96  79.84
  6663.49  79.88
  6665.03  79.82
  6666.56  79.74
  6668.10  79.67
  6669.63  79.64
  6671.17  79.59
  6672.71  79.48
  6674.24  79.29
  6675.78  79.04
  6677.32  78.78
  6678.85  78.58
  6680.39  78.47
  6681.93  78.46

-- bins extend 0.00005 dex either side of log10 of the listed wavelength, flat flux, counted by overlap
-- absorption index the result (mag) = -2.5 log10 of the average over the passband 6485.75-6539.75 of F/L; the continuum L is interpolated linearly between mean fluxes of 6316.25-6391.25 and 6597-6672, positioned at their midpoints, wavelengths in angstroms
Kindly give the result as 0.03 mag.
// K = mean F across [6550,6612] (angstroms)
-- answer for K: 77.3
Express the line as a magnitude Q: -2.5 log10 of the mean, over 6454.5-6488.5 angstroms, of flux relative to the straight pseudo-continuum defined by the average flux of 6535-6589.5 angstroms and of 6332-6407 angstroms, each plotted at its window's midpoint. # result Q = 0.04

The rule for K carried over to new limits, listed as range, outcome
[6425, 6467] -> 73.2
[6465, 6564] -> 74.5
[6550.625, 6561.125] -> 78.8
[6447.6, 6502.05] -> 73.6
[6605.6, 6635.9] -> 75.2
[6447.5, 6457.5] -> 73.1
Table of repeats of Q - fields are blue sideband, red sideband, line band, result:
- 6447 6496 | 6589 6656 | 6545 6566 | -0.05 mag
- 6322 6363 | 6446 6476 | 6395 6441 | 0.02 mag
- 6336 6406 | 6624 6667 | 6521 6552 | 0.04 mag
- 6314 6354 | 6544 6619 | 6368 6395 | 0.04 mag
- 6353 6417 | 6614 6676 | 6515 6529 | 0.03 mag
